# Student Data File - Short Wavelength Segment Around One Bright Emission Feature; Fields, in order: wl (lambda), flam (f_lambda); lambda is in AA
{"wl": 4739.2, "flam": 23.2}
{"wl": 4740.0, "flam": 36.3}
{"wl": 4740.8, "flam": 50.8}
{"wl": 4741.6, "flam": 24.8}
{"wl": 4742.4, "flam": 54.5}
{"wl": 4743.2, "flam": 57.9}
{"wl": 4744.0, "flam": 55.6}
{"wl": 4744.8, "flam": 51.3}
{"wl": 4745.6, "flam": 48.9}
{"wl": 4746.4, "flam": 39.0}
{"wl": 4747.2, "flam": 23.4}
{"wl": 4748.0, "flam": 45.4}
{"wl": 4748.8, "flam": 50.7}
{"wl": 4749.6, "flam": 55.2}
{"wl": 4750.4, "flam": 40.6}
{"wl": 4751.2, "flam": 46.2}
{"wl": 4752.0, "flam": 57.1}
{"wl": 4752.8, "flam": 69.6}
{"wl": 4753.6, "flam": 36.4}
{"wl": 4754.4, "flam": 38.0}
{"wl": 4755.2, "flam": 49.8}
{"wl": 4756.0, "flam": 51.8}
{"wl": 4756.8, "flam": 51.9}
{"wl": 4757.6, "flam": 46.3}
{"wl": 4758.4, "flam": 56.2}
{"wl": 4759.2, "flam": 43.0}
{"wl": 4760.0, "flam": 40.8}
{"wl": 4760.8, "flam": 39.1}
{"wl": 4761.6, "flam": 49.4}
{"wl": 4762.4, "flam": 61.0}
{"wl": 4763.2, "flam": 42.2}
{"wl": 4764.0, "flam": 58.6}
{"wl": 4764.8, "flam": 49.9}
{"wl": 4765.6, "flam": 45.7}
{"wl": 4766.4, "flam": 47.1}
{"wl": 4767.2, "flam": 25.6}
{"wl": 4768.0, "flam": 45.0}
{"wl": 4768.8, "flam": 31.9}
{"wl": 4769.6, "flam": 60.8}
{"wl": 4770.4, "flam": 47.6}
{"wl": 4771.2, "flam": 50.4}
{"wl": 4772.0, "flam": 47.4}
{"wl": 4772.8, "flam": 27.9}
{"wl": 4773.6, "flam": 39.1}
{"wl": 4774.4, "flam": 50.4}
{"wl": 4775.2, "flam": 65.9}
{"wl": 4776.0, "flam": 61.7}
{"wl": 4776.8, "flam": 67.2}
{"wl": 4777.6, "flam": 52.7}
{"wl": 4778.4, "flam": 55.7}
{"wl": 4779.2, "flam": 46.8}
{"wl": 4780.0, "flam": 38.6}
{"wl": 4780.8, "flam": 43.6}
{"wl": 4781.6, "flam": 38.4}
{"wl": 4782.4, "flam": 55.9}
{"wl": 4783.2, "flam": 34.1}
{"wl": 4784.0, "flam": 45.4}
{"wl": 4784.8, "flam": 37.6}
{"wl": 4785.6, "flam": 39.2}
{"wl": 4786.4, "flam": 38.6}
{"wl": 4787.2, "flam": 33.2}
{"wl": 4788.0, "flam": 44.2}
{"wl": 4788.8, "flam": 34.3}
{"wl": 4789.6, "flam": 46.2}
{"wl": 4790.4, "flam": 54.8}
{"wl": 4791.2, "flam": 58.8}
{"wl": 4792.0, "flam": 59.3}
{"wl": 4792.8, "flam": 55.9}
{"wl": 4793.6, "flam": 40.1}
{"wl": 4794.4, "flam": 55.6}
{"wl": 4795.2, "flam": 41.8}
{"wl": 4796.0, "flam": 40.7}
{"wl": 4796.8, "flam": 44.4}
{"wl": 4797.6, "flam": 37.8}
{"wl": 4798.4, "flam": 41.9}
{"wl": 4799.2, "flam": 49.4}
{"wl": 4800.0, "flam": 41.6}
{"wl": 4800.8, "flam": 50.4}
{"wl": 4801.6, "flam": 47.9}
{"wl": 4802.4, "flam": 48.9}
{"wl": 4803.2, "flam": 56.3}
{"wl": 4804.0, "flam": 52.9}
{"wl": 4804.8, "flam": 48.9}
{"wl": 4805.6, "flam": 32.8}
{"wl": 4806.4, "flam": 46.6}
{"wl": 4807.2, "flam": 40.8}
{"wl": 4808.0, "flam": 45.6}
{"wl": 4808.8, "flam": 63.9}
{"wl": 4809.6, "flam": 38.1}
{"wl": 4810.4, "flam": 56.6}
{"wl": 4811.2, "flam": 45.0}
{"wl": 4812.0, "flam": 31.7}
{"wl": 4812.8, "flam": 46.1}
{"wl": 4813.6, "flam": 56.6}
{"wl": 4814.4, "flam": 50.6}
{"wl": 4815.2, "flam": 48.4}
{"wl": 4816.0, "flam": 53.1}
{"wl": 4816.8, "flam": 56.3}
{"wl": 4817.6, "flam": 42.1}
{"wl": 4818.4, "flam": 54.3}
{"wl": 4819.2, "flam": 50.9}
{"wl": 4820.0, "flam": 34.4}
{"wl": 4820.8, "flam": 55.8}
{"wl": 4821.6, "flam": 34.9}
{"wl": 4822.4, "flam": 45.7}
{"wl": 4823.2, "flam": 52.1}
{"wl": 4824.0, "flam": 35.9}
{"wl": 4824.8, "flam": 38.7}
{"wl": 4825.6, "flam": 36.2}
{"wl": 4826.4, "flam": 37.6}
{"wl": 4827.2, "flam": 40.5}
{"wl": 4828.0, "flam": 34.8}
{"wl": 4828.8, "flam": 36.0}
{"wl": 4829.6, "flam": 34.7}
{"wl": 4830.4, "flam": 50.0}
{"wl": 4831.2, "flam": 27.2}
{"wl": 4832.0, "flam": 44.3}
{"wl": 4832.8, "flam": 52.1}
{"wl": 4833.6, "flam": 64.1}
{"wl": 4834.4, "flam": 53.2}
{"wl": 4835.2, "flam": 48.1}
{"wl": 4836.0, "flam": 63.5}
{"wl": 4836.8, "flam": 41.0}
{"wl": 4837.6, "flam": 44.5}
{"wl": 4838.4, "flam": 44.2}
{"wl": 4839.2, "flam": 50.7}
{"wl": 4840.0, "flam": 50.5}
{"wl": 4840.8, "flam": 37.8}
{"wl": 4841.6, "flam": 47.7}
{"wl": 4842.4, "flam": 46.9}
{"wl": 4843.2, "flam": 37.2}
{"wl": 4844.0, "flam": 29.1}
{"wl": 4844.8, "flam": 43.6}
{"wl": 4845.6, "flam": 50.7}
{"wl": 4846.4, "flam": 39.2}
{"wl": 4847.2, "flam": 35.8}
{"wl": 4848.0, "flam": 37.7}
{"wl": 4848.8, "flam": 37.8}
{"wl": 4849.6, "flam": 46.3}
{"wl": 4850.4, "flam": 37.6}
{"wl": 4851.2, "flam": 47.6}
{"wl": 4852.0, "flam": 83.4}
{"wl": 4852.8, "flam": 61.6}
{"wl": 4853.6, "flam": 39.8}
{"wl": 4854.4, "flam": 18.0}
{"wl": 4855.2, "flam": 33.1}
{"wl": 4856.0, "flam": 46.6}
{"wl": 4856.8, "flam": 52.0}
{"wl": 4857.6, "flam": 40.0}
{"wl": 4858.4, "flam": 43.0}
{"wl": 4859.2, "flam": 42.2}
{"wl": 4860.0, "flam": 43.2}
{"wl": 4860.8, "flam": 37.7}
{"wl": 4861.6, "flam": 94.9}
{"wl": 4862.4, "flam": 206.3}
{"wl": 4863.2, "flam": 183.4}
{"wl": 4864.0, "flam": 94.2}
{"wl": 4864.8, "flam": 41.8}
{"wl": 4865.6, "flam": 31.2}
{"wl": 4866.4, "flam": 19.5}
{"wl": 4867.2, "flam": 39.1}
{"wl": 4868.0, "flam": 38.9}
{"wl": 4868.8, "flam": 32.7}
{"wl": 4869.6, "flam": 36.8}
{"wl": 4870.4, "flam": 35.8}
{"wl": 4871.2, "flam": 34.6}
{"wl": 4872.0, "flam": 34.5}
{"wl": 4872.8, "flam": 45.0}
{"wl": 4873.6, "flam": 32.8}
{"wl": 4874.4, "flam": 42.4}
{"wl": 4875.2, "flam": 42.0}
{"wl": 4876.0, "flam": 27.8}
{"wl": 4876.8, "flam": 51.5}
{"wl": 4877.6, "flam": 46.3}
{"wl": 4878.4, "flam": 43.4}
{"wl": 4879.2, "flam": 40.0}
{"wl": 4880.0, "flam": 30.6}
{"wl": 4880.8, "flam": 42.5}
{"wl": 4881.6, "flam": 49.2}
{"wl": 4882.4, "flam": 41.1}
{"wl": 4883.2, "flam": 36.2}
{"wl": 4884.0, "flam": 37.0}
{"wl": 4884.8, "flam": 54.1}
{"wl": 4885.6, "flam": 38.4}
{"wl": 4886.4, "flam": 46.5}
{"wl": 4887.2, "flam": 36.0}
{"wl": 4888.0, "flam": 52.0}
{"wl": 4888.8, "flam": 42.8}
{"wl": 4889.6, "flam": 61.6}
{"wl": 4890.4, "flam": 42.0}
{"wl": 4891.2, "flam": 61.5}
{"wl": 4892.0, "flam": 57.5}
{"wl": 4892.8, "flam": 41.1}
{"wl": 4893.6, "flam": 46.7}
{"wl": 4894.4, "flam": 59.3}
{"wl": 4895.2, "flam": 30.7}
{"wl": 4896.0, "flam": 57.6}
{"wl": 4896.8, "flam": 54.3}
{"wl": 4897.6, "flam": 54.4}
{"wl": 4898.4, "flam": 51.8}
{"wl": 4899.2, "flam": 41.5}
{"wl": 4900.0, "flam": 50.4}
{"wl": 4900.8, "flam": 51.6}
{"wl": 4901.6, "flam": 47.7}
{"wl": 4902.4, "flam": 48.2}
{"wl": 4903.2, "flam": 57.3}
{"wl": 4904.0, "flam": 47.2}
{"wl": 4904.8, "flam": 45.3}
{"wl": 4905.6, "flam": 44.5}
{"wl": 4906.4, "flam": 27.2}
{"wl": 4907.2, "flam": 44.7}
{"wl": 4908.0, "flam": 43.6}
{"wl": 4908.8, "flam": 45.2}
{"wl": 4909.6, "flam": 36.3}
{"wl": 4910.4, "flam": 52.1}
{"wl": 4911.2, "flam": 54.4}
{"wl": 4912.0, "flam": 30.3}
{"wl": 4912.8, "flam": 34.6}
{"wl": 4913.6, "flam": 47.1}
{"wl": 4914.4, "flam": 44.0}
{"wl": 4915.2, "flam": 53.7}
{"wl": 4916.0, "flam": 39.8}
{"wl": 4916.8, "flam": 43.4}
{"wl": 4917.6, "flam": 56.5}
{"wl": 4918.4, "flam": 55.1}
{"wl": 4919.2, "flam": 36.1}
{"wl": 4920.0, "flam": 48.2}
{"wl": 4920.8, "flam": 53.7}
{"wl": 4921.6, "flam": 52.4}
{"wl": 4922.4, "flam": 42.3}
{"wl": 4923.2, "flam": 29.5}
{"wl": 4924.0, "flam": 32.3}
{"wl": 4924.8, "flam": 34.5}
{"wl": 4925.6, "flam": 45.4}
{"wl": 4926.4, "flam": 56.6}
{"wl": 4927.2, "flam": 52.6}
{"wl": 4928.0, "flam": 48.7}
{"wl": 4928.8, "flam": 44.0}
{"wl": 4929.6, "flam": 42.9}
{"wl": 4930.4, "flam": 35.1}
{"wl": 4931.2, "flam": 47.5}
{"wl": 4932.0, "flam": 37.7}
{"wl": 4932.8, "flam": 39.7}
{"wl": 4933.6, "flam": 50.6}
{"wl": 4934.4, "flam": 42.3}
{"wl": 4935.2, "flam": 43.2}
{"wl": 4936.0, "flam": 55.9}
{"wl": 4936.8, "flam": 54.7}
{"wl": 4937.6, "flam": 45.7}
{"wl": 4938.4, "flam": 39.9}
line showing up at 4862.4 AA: Hgamma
